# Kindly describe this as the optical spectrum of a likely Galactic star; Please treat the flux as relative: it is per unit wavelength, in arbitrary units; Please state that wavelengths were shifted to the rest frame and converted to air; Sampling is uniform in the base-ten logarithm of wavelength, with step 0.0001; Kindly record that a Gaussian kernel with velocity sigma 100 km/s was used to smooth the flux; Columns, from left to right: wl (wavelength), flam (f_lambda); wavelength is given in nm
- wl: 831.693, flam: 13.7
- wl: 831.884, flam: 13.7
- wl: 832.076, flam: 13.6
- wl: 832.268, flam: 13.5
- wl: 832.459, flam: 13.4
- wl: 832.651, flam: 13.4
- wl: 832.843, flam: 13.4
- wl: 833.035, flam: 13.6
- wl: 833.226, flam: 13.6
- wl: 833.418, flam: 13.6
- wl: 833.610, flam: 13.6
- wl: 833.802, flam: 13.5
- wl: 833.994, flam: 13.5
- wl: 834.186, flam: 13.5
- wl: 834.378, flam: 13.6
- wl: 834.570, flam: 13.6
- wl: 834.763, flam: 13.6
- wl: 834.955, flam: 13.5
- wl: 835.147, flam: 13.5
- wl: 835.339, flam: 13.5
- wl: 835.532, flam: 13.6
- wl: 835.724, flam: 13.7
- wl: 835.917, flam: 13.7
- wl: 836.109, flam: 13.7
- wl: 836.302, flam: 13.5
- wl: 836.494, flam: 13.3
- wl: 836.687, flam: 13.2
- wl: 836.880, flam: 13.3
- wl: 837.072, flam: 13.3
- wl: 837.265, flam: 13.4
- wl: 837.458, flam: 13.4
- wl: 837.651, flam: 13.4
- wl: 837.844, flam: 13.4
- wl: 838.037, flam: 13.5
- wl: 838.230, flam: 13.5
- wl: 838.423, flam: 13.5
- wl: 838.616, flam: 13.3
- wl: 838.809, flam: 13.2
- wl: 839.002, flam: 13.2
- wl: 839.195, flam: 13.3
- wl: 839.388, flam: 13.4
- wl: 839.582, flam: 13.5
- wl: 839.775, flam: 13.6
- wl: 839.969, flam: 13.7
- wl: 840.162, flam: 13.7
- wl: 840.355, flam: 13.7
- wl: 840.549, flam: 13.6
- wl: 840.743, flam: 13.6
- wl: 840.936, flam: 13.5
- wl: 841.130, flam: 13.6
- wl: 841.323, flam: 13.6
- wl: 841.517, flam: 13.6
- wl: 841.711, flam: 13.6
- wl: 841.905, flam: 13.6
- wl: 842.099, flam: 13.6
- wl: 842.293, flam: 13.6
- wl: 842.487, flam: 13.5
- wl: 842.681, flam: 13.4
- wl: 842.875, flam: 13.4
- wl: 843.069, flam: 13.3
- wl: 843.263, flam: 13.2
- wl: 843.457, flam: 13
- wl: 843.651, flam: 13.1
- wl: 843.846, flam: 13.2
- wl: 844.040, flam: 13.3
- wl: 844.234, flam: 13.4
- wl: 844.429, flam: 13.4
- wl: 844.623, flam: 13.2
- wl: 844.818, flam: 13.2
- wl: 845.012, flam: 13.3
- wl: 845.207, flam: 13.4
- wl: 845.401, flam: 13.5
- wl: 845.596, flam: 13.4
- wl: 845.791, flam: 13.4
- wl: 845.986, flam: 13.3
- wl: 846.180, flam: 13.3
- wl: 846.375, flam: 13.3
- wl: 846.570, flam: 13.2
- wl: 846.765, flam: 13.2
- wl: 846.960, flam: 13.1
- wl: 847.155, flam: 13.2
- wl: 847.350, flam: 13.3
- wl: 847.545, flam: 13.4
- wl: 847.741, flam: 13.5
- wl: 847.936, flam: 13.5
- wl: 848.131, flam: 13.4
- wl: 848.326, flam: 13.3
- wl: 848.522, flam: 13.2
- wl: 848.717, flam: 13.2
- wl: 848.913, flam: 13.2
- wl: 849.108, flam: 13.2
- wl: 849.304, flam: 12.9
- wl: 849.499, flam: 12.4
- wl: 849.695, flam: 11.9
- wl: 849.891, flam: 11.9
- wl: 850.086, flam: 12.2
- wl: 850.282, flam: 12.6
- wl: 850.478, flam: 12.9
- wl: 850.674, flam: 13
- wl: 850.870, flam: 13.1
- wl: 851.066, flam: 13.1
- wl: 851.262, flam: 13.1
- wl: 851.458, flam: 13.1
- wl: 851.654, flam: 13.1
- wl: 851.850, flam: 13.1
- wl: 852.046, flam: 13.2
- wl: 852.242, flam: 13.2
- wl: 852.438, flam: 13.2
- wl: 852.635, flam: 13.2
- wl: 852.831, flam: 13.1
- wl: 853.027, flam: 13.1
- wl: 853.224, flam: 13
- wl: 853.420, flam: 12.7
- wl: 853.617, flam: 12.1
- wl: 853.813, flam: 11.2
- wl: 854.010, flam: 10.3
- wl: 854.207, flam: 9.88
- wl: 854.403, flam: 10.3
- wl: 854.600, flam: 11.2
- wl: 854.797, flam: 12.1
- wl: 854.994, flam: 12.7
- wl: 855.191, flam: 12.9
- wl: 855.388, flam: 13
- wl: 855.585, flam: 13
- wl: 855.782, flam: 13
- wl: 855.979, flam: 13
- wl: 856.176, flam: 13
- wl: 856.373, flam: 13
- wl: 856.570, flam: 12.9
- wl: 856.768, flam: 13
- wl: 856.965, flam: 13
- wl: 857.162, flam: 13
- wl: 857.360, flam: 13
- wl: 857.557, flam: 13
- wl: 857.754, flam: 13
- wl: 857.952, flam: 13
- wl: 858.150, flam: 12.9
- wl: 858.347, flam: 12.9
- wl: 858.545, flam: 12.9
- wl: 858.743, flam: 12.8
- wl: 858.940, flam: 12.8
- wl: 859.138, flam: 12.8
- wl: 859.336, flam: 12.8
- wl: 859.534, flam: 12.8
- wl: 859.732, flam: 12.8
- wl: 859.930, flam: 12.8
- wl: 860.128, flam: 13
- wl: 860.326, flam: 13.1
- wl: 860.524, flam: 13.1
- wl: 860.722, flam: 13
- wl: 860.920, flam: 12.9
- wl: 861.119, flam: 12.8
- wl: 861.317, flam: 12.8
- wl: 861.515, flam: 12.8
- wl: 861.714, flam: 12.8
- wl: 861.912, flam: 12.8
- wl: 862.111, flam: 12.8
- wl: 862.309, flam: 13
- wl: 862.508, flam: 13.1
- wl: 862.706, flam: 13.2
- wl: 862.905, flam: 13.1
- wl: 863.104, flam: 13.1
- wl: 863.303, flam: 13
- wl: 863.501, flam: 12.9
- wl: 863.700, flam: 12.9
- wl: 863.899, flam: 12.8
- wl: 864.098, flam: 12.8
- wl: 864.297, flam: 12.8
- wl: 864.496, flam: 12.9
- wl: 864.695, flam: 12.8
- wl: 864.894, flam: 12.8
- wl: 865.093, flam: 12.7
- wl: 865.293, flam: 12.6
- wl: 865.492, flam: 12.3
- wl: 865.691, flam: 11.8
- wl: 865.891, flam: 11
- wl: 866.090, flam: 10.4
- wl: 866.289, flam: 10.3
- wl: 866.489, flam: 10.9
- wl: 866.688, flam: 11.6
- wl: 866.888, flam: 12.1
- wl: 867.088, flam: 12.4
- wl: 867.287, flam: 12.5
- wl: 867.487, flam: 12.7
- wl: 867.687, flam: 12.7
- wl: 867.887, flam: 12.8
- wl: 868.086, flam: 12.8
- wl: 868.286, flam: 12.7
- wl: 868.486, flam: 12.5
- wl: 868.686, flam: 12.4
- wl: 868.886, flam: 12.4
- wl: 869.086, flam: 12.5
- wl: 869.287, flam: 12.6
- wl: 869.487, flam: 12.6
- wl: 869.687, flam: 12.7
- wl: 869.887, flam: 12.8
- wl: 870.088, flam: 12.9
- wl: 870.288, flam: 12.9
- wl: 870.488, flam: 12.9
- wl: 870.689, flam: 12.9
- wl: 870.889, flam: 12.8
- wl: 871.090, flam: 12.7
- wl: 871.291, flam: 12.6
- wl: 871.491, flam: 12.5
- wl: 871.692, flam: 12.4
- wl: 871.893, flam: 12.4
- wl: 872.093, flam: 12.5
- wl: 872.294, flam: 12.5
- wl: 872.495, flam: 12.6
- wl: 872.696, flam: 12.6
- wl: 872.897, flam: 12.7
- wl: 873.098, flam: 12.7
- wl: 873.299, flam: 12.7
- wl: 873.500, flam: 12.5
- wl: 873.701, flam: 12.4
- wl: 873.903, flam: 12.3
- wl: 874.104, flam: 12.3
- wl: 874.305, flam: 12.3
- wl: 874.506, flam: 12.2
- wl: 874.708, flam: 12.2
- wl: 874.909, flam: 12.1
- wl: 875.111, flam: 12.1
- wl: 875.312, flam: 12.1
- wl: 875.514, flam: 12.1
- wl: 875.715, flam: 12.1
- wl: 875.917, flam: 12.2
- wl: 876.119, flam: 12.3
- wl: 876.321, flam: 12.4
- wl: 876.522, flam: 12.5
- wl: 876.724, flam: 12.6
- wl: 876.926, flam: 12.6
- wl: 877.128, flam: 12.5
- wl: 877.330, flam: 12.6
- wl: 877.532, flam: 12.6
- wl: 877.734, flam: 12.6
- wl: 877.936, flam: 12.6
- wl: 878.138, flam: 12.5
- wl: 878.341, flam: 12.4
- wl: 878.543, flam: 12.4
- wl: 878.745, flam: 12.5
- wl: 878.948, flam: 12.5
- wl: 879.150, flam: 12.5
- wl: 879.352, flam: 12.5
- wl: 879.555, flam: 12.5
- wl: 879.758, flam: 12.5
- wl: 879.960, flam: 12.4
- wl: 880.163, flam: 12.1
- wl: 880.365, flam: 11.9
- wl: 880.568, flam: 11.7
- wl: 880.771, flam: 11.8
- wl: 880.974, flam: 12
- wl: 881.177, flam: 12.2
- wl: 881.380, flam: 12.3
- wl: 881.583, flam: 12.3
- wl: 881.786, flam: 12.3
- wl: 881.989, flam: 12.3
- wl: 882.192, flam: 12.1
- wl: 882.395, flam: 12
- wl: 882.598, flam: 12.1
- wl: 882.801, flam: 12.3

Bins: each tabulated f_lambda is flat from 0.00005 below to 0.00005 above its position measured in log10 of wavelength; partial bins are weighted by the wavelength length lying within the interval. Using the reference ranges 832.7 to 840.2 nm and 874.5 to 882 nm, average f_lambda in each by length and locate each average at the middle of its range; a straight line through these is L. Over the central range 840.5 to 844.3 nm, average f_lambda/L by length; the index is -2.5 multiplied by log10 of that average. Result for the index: -0.010 mag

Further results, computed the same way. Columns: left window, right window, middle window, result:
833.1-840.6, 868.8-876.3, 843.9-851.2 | 0.01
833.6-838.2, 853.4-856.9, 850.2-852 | -0.05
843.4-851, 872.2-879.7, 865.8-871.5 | 0.02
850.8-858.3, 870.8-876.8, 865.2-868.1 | 0.05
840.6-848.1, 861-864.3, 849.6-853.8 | 0.03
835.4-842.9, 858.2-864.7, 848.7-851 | 0.04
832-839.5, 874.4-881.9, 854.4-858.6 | 0.01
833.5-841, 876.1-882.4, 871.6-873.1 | 0.00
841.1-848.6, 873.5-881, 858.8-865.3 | -0.01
